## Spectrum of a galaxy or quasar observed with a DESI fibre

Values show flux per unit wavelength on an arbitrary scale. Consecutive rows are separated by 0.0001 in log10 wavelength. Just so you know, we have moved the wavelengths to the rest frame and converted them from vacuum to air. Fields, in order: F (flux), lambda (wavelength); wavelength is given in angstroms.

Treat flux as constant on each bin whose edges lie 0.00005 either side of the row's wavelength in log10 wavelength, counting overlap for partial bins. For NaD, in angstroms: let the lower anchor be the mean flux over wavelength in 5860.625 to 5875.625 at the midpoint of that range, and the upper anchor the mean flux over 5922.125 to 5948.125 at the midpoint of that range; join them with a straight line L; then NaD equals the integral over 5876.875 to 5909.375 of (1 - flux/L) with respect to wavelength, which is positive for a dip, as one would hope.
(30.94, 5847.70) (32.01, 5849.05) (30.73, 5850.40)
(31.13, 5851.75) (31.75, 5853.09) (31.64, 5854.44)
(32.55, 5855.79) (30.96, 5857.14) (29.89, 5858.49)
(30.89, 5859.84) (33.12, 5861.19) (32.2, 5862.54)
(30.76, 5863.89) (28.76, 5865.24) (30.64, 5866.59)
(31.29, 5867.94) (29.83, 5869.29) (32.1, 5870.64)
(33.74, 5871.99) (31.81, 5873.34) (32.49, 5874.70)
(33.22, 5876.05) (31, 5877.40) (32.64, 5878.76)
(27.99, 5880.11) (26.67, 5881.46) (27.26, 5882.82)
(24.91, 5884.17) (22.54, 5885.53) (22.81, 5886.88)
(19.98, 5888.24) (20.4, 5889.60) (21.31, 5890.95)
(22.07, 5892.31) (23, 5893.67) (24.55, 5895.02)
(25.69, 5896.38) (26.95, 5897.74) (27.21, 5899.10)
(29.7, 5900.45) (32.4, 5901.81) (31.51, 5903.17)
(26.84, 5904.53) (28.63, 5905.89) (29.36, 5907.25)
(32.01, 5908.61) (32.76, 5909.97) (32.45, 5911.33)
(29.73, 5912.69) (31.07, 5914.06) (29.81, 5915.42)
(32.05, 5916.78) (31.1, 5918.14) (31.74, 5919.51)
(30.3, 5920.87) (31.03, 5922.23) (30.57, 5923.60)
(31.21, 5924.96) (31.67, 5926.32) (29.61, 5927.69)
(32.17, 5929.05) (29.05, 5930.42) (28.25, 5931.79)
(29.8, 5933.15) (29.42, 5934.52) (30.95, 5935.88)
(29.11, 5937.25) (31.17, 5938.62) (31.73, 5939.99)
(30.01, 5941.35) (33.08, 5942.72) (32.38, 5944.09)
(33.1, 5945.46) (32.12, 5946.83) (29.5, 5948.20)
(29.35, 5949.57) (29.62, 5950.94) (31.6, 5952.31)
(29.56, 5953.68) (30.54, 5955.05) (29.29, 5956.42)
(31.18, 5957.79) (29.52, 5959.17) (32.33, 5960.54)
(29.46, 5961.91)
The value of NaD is 4.9 angstroms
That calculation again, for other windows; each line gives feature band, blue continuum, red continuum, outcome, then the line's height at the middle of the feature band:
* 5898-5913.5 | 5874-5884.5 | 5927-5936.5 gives -0.2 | 29.8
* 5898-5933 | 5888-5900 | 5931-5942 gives -4.7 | 26.9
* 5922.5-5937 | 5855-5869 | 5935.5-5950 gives 0.4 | 31.1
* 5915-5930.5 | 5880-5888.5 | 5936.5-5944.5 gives -1.0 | 29.1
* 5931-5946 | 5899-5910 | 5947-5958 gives -0.3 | 30.1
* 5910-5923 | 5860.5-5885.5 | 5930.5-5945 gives -0.3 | 30.5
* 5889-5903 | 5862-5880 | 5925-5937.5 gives 2.4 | 30.9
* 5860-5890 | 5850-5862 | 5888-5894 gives -3.5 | 25.9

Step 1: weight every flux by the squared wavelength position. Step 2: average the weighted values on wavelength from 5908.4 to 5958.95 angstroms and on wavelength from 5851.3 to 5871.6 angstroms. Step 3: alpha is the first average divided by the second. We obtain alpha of 1.01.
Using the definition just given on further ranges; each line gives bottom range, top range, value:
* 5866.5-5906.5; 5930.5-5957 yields 1.13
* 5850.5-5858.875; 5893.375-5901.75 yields 0.87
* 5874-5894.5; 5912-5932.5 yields 1.20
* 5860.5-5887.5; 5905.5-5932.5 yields 1.05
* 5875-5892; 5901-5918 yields 1.19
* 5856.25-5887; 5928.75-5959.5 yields 1.04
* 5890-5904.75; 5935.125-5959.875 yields 1.19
